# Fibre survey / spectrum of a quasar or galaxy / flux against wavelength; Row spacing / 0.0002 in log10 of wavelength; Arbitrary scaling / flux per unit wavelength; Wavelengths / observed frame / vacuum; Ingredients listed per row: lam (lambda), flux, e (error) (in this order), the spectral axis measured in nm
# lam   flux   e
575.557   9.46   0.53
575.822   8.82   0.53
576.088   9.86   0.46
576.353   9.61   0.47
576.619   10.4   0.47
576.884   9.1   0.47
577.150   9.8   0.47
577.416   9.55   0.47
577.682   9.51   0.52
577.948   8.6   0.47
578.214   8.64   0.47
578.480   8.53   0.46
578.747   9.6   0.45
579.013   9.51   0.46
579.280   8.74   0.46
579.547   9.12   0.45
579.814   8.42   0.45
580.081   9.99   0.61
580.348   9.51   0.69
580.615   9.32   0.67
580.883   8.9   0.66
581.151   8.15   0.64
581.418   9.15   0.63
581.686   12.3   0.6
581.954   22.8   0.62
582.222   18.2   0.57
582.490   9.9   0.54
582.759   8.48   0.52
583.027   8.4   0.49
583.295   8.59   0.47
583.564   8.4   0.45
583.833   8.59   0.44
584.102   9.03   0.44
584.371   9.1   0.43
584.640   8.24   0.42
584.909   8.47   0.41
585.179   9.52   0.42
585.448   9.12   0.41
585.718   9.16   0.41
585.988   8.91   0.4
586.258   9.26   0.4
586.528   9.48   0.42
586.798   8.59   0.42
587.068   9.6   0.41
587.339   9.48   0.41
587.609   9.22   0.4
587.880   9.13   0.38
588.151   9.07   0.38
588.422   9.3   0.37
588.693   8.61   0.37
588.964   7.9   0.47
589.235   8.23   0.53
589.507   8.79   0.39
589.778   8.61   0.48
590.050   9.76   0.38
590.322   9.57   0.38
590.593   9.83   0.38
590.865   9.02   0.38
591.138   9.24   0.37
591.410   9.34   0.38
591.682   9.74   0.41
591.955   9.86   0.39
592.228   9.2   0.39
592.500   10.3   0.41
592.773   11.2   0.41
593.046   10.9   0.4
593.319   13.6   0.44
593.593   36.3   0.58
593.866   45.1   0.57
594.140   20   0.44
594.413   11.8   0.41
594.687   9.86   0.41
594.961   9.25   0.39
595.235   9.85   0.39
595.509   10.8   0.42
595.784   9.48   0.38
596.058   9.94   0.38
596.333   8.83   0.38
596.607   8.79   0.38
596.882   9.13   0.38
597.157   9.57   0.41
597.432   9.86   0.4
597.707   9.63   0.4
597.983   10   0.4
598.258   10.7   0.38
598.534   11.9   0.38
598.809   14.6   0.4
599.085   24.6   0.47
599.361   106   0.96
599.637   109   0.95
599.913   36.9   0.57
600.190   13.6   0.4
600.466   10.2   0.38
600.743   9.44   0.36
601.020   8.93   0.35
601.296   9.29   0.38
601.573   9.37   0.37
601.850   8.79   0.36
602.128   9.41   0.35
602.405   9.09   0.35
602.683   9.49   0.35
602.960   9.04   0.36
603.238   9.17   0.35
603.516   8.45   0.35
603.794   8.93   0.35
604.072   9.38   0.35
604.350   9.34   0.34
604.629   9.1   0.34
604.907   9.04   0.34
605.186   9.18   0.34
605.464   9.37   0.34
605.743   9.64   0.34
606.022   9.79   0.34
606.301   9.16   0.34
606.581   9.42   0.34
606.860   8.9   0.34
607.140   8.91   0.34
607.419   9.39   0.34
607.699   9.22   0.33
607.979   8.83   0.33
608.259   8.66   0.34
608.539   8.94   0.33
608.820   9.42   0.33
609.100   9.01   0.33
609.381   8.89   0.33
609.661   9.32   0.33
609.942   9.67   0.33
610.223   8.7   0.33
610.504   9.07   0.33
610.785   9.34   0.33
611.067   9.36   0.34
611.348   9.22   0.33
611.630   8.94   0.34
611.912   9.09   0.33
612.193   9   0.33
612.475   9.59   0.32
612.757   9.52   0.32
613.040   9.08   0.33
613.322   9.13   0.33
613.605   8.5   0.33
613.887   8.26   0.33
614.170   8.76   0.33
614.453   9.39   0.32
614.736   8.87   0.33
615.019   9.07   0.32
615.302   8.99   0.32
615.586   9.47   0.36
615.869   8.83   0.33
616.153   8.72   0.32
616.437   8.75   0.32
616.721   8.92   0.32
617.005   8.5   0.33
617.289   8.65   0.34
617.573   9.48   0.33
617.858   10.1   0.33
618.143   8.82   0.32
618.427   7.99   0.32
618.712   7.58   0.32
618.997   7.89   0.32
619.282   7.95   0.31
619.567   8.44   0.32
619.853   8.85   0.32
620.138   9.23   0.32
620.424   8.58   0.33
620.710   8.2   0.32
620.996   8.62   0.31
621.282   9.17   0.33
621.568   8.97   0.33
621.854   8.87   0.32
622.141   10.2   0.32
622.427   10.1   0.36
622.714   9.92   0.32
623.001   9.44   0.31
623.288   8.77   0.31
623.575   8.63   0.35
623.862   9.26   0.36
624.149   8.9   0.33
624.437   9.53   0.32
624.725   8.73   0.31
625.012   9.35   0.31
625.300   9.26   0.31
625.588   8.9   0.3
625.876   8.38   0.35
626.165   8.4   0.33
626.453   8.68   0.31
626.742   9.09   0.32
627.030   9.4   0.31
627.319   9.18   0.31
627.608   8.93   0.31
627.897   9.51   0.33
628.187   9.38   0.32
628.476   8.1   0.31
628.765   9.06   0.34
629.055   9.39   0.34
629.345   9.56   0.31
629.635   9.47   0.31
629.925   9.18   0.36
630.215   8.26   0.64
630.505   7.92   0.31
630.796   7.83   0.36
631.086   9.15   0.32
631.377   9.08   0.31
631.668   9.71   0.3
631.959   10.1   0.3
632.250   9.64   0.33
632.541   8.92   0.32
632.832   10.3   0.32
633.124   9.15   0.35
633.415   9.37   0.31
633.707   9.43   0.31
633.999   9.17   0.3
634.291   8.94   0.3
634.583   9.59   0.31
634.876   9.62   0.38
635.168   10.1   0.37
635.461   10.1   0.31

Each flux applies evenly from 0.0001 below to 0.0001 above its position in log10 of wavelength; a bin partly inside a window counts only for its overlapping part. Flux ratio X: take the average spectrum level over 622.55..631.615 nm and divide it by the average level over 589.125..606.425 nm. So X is 0.61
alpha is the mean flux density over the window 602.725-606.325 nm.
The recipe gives 9.21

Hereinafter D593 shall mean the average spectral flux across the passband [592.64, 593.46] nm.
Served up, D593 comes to 12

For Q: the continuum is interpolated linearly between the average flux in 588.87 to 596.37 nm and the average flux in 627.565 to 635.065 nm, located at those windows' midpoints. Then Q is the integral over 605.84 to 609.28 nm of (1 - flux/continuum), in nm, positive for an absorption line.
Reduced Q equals 0.63 nm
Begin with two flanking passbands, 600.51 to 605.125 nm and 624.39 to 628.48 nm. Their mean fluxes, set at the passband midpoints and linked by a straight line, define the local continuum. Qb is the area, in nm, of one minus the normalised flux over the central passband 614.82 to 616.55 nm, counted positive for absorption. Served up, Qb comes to 0.02 nm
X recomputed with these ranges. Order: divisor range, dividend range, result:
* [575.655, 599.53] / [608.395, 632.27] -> 0.75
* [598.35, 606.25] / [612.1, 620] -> 0.49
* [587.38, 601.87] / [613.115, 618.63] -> 0.56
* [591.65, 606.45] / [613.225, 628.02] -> 0.57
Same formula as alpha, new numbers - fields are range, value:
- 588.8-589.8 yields 8.37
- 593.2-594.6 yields 24.9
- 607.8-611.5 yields 9.11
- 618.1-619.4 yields 7.99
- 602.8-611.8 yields 9.15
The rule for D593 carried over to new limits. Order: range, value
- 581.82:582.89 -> 14.9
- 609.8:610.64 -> 9.15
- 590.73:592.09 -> 9.44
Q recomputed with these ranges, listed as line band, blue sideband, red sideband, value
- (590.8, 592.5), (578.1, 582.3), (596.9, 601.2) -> 0.88 nm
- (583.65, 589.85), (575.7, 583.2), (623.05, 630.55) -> 0.62 nm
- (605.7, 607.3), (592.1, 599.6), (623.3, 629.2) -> 0.61 nm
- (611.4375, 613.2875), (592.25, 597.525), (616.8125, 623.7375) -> 0.22 nm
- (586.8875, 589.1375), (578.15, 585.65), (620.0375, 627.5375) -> 0.17 nm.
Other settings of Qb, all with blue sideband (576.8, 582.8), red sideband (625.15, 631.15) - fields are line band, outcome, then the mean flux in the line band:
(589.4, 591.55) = 0.153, 9.28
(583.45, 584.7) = 0.180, 8.7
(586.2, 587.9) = 0.139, 9.26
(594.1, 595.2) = -0.218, 11.8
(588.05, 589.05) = 0.129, 8.75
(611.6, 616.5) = 0.161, 9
